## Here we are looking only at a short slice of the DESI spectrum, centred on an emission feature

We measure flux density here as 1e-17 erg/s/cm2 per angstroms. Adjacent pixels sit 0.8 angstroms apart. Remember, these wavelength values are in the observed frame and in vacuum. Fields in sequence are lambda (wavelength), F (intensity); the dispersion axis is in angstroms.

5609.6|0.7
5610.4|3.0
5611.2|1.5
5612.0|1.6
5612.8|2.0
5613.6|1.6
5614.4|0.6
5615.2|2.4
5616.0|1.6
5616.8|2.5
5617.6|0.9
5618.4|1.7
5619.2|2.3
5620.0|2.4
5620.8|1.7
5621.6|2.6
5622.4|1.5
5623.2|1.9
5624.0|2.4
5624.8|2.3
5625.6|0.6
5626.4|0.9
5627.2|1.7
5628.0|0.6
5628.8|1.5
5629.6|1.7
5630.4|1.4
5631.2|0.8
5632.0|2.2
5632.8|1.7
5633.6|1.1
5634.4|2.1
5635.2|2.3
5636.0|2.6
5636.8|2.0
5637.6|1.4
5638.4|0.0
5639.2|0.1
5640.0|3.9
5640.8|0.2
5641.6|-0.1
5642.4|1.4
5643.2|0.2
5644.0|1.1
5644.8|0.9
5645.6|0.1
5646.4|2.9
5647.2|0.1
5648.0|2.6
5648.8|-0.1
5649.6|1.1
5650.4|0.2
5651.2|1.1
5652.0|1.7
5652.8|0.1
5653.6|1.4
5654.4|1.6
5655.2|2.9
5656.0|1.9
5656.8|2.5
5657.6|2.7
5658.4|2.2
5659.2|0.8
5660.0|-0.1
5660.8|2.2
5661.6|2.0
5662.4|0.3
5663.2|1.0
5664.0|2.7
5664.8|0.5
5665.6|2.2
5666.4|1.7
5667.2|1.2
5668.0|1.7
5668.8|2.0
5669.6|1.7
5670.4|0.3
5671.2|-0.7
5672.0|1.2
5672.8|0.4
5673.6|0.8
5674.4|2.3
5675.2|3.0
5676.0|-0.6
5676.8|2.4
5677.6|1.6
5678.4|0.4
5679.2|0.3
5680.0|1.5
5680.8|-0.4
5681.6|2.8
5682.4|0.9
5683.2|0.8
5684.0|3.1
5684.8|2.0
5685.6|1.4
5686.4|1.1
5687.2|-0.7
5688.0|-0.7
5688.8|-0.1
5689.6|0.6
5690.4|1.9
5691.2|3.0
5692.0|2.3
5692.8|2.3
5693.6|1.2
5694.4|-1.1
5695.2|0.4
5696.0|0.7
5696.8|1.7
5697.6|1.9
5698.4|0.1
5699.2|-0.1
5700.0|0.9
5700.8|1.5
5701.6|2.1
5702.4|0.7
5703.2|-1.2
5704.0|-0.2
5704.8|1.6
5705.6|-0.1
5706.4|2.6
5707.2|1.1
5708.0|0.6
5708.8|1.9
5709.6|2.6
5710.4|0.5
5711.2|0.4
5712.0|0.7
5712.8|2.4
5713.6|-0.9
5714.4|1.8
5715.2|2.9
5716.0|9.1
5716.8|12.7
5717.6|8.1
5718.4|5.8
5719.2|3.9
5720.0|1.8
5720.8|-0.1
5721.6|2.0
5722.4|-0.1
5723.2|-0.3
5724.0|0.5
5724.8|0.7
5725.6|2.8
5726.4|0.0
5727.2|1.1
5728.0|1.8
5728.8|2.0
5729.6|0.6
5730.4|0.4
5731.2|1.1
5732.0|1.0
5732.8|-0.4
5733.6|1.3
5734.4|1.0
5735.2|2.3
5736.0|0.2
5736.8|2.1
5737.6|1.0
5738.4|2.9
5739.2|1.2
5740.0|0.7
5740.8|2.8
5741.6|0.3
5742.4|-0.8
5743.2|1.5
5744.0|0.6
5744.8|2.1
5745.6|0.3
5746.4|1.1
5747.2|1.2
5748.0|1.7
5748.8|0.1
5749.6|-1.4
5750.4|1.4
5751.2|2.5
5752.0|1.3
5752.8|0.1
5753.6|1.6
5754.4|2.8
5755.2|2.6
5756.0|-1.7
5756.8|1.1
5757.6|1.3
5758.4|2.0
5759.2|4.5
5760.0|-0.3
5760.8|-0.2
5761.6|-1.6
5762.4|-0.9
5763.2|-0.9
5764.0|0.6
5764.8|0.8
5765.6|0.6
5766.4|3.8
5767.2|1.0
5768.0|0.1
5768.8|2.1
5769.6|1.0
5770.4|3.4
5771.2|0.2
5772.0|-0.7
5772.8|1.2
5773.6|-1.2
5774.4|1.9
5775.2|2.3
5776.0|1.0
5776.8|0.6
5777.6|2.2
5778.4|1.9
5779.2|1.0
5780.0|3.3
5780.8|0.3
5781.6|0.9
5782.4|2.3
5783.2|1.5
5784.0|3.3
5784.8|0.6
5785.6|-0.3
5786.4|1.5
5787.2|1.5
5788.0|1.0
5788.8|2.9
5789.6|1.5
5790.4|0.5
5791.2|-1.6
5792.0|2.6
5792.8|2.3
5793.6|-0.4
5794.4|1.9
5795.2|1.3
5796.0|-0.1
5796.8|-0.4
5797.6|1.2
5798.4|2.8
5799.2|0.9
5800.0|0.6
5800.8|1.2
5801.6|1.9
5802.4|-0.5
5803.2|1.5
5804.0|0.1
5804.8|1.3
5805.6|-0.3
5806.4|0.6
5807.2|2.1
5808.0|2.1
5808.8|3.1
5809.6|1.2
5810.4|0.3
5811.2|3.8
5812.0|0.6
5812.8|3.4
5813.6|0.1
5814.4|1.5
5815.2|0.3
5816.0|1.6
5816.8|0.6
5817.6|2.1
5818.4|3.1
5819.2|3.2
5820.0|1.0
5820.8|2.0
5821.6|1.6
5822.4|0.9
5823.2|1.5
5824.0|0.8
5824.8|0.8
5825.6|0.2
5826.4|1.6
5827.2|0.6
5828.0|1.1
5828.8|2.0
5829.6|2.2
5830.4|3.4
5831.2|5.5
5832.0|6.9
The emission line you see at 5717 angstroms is Hbeta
